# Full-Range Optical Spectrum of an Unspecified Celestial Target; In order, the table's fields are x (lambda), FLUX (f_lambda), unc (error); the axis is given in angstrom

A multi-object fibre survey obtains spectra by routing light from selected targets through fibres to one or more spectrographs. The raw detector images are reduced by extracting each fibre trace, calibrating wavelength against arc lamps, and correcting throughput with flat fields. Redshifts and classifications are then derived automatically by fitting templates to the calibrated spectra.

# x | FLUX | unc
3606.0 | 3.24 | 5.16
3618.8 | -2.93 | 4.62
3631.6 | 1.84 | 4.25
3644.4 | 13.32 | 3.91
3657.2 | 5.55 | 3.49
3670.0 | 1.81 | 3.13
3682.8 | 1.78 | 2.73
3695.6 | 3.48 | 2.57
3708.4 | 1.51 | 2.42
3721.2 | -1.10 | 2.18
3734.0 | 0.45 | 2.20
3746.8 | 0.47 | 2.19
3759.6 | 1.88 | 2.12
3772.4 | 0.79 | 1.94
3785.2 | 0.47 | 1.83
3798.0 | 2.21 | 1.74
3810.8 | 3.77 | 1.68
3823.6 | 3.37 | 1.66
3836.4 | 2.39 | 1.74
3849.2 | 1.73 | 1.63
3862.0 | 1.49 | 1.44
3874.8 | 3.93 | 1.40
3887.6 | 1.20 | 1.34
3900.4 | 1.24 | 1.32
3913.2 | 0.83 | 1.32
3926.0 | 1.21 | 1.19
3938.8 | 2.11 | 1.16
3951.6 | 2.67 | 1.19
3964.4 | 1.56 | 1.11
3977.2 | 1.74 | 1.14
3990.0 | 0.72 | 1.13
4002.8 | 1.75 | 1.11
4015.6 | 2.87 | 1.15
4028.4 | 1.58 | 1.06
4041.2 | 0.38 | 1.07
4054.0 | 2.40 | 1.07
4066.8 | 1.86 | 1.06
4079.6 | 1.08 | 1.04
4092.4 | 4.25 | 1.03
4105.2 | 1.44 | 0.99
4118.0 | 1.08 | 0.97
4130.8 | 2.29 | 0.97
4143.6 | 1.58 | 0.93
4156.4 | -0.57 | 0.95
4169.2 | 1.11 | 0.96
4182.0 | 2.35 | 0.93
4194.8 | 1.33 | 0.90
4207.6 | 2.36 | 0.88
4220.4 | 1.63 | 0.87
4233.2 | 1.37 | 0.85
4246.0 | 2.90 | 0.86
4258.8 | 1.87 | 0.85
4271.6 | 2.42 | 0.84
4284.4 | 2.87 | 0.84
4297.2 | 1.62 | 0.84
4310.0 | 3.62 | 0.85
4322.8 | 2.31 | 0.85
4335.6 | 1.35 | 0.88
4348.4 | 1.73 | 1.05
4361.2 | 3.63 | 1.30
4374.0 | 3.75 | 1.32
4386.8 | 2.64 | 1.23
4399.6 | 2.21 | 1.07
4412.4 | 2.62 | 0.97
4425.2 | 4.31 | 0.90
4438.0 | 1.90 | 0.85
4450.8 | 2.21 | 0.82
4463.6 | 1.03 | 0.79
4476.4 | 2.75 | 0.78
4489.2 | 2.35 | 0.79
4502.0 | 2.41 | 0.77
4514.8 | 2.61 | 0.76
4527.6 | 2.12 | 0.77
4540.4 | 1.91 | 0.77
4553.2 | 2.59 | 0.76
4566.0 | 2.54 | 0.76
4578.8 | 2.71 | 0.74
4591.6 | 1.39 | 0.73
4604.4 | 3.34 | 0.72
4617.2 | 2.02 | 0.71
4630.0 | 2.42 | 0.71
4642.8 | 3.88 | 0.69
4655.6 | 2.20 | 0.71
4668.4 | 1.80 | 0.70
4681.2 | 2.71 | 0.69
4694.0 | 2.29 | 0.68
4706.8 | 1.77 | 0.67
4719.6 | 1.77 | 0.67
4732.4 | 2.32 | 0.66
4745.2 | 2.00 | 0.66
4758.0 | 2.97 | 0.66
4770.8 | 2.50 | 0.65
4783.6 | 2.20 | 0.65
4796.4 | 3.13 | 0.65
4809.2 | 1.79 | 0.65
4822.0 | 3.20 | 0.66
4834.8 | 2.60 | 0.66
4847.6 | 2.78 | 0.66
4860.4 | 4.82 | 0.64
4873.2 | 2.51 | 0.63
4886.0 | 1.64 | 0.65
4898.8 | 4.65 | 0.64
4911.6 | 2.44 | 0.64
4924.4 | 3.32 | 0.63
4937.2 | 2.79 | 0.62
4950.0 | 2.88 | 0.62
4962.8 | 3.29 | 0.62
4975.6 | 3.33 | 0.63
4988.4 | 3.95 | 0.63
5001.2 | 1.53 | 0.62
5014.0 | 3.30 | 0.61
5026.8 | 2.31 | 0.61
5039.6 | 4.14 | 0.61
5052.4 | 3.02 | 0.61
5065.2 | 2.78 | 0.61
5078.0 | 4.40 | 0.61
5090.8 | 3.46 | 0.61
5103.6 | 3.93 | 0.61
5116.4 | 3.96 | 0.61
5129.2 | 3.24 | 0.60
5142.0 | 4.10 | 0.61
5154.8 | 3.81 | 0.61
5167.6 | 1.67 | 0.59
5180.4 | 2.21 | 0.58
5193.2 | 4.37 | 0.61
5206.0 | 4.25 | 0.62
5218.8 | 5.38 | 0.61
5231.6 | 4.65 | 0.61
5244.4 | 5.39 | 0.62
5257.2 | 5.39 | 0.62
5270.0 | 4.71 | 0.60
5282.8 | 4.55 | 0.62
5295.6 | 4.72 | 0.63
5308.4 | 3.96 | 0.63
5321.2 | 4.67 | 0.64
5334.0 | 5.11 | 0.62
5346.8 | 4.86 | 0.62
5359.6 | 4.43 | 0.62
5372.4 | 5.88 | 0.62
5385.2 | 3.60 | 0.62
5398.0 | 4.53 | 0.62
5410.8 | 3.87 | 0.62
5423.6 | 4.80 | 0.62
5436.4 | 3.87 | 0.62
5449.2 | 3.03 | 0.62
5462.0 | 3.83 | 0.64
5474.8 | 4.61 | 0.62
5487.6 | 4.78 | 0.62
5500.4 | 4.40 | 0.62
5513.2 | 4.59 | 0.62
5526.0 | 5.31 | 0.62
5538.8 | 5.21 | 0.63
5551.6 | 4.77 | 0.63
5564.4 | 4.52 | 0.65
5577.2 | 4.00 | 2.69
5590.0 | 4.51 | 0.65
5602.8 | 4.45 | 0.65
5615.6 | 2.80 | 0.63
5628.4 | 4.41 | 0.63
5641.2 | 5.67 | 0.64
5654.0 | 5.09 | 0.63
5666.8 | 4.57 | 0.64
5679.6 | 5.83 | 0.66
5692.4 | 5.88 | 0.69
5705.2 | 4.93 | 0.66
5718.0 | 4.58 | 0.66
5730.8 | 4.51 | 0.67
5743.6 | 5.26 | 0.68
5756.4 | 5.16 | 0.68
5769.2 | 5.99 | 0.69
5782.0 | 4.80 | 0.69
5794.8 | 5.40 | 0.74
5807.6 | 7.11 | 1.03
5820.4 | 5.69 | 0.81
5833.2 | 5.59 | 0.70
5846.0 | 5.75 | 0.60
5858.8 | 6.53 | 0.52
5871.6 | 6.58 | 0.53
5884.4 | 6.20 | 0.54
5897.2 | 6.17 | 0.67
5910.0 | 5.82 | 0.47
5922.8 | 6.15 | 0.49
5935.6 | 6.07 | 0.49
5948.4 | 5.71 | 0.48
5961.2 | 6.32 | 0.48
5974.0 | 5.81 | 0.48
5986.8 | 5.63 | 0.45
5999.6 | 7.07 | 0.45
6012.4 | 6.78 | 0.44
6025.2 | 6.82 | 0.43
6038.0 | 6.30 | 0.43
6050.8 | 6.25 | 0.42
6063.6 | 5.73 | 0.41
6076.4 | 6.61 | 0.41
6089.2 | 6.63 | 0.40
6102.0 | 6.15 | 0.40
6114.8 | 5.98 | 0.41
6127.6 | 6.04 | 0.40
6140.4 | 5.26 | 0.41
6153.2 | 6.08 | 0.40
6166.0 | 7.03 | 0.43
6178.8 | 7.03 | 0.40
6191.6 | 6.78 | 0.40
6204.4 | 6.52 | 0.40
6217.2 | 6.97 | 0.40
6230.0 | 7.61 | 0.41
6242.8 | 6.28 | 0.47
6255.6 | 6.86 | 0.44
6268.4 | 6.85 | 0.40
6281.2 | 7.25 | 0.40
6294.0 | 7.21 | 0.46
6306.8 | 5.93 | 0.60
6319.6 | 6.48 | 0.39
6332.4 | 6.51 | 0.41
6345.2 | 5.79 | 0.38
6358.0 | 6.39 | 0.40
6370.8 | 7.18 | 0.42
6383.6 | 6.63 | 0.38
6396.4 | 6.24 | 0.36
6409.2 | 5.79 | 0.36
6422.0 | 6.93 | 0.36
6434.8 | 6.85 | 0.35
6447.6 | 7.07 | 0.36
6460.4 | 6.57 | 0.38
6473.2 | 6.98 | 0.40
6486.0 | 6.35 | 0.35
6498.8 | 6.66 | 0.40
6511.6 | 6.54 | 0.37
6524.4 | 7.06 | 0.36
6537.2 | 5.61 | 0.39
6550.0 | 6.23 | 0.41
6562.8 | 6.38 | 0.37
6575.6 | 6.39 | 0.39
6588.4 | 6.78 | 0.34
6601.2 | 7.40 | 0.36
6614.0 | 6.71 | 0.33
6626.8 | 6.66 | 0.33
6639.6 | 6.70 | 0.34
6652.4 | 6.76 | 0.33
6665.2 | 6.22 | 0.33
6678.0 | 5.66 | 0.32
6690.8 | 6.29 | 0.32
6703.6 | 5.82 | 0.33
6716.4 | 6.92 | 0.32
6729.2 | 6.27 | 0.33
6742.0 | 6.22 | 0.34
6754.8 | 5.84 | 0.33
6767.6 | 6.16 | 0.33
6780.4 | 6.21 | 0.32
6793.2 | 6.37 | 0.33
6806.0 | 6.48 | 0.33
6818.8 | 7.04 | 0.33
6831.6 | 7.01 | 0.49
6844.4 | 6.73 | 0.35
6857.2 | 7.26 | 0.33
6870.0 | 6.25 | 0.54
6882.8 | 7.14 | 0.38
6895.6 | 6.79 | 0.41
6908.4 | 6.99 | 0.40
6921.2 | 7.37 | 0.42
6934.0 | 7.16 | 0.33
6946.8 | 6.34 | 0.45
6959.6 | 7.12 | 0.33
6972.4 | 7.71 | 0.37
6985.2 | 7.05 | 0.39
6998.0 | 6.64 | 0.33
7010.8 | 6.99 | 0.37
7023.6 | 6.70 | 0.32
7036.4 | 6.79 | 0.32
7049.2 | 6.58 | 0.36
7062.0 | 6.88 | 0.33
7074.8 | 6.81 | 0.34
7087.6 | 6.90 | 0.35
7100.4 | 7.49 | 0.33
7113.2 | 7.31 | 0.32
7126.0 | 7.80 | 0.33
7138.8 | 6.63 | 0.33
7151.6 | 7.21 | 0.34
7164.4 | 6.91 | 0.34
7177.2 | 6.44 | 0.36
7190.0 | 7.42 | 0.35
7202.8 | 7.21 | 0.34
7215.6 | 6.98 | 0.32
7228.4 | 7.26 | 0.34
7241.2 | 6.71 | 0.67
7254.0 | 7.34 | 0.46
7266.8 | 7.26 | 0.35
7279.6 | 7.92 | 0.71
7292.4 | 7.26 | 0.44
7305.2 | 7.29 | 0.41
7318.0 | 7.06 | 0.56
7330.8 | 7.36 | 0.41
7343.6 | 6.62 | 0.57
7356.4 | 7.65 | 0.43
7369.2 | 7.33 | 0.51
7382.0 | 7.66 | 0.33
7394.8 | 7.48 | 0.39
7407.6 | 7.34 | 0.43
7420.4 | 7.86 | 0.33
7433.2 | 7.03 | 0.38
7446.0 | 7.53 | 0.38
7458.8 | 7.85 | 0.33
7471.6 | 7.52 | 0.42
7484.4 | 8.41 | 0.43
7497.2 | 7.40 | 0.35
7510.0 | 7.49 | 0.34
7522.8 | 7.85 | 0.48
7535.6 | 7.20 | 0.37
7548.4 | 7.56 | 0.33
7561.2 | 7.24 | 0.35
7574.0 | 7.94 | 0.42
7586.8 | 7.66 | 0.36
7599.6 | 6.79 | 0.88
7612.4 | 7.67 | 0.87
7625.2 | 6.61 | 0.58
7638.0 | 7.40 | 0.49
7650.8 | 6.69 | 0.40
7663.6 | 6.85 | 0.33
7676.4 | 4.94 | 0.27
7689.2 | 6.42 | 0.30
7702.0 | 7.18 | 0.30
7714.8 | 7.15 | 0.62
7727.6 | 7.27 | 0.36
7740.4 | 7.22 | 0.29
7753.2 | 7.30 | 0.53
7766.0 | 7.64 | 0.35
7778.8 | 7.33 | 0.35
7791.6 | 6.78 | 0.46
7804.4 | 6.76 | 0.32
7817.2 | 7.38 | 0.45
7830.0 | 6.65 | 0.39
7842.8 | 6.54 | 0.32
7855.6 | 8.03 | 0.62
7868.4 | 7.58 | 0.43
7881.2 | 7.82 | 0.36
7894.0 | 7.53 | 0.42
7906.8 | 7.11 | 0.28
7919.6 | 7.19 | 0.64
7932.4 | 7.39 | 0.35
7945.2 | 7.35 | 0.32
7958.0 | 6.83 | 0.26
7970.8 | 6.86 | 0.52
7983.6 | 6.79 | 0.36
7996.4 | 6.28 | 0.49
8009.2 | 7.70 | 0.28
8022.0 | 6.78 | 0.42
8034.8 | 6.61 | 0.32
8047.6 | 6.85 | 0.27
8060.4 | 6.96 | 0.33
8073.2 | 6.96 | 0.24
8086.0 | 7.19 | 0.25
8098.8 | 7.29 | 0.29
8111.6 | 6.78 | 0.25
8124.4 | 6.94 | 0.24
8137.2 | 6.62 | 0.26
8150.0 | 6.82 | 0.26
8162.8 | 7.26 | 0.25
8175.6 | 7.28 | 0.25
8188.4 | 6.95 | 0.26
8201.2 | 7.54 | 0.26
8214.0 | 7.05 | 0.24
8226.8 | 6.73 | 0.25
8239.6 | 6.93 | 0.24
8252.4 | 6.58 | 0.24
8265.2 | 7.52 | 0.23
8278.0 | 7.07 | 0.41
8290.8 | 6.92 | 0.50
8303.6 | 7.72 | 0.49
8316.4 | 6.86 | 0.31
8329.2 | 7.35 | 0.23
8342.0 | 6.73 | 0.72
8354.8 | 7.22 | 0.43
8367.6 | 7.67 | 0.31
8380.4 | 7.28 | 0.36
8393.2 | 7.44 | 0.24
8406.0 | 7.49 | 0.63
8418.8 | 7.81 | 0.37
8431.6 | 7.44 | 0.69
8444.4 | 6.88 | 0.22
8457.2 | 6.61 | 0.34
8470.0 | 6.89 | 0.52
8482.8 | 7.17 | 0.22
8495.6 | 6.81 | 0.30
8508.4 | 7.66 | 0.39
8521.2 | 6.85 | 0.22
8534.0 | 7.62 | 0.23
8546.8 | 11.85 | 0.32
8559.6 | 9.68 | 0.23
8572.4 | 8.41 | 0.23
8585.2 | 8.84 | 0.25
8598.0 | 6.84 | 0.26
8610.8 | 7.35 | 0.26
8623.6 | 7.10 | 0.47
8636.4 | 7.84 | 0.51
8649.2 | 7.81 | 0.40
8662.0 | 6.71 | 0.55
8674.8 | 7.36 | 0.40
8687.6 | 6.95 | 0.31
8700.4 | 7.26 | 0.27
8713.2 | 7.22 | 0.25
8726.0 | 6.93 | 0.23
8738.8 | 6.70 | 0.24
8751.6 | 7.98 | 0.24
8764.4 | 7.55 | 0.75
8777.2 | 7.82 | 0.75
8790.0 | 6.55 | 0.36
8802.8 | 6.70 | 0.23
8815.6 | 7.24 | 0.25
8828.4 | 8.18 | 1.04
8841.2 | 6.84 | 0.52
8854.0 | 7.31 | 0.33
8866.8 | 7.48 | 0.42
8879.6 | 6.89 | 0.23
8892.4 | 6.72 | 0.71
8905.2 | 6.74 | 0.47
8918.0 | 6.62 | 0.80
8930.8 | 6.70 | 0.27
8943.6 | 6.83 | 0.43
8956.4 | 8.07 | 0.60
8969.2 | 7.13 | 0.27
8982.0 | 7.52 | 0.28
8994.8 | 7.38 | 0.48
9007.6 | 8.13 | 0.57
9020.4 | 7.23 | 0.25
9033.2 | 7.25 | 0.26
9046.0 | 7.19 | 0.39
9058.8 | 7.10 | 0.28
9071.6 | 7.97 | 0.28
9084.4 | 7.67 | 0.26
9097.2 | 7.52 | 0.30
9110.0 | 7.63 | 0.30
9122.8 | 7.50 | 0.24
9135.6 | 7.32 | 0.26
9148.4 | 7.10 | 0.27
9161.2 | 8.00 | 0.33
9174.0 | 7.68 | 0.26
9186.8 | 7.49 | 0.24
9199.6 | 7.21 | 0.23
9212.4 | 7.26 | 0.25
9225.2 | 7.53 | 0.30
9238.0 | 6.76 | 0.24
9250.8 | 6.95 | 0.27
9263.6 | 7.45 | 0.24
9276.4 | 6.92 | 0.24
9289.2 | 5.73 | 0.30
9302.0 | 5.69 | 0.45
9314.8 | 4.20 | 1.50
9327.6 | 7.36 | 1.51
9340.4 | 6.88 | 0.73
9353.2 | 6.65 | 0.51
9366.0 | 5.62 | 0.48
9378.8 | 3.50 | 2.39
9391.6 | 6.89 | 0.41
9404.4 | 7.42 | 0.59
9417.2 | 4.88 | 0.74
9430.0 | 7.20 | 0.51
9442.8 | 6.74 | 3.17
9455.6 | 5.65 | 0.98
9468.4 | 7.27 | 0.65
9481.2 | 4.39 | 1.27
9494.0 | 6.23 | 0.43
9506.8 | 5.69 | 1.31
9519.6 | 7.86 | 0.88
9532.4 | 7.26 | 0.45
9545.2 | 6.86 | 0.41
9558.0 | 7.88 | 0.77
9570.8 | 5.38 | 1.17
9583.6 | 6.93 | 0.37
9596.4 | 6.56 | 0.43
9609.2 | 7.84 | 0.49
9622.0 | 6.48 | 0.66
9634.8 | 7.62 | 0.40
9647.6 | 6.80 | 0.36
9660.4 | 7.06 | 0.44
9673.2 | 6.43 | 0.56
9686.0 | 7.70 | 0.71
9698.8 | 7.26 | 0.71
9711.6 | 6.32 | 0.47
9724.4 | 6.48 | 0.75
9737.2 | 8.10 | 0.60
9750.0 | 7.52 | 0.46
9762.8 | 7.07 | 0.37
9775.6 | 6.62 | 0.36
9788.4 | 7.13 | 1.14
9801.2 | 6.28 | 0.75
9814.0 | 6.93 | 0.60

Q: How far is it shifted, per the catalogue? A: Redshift 0.303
